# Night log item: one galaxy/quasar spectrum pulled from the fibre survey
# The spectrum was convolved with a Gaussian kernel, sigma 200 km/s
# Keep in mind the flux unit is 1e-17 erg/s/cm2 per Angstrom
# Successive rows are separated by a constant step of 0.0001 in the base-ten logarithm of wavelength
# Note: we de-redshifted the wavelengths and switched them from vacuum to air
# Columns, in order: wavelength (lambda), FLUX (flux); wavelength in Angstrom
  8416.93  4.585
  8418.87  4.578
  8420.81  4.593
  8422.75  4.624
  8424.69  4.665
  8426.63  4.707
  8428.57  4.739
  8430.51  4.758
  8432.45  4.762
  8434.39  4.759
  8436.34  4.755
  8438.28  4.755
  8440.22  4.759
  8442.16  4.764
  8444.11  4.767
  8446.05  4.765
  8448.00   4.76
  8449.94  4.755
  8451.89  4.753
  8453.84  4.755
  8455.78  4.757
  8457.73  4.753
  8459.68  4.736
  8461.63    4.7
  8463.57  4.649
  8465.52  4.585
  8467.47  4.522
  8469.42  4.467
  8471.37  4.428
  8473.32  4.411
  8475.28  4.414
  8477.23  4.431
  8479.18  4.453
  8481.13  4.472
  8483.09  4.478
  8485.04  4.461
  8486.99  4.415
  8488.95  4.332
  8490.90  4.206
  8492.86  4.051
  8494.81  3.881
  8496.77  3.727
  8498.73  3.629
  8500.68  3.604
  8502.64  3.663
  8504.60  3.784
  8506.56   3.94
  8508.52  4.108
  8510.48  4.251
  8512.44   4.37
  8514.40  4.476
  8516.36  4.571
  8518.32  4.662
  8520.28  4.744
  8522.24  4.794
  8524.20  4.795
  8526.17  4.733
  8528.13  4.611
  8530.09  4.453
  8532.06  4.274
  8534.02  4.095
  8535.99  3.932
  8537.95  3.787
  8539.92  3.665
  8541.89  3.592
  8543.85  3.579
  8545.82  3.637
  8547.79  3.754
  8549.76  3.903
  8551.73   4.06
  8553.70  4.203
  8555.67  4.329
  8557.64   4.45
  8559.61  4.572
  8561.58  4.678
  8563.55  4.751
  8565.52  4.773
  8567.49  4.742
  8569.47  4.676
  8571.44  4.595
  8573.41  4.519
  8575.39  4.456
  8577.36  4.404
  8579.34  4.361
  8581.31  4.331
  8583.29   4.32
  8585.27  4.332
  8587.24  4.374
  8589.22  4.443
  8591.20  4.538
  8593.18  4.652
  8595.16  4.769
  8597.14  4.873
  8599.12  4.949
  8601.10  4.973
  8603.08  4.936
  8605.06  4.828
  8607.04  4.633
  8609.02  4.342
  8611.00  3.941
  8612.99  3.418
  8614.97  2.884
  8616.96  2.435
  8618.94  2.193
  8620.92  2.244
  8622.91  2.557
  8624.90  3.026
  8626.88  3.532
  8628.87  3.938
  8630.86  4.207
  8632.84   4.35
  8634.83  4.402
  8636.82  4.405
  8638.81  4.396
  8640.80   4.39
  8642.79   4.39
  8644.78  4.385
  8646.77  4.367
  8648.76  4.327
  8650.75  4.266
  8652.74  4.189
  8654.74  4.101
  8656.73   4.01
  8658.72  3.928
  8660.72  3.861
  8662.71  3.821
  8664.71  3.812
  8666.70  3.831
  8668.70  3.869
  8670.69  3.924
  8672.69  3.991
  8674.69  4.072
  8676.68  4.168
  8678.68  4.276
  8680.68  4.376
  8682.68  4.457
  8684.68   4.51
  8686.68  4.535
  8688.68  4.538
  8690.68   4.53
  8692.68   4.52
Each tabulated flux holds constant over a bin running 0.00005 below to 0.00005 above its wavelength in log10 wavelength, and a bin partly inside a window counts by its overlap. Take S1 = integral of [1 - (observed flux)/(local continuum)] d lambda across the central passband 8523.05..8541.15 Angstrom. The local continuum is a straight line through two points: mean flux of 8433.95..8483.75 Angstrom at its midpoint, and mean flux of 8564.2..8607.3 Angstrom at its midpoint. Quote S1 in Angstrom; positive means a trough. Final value 1.4 Angstrom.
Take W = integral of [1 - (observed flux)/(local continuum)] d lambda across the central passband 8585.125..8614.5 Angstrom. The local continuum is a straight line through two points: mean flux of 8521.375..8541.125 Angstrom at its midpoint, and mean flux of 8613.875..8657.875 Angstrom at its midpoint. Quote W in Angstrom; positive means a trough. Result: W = -4.1 Angstrom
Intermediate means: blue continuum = 4.3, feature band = 4.51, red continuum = 3.77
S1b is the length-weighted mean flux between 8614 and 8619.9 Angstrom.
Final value 2.5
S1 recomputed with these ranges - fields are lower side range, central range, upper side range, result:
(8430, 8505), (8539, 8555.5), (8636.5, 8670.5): 1.88 Angstrom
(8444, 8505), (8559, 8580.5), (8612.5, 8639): -4.70 Angstrom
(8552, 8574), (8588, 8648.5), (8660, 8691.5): 4.36 Angstrom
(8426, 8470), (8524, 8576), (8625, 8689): 1.98 Angstrom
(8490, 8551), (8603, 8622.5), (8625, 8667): 2.96 Angstrom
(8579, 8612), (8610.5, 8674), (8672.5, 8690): 9.25 Angstrom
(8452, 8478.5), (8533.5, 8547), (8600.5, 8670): 1.72 Angstrom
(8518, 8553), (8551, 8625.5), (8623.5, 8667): -1.48 Angstrom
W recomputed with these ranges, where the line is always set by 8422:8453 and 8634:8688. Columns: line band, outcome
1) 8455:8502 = 3.0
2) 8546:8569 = 0.4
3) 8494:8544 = 4.2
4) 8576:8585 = 0.1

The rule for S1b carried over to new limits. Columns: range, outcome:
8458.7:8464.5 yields 4.7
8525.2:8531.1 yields 4.6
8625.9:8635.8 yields 4.09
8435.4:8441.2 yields 4.76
